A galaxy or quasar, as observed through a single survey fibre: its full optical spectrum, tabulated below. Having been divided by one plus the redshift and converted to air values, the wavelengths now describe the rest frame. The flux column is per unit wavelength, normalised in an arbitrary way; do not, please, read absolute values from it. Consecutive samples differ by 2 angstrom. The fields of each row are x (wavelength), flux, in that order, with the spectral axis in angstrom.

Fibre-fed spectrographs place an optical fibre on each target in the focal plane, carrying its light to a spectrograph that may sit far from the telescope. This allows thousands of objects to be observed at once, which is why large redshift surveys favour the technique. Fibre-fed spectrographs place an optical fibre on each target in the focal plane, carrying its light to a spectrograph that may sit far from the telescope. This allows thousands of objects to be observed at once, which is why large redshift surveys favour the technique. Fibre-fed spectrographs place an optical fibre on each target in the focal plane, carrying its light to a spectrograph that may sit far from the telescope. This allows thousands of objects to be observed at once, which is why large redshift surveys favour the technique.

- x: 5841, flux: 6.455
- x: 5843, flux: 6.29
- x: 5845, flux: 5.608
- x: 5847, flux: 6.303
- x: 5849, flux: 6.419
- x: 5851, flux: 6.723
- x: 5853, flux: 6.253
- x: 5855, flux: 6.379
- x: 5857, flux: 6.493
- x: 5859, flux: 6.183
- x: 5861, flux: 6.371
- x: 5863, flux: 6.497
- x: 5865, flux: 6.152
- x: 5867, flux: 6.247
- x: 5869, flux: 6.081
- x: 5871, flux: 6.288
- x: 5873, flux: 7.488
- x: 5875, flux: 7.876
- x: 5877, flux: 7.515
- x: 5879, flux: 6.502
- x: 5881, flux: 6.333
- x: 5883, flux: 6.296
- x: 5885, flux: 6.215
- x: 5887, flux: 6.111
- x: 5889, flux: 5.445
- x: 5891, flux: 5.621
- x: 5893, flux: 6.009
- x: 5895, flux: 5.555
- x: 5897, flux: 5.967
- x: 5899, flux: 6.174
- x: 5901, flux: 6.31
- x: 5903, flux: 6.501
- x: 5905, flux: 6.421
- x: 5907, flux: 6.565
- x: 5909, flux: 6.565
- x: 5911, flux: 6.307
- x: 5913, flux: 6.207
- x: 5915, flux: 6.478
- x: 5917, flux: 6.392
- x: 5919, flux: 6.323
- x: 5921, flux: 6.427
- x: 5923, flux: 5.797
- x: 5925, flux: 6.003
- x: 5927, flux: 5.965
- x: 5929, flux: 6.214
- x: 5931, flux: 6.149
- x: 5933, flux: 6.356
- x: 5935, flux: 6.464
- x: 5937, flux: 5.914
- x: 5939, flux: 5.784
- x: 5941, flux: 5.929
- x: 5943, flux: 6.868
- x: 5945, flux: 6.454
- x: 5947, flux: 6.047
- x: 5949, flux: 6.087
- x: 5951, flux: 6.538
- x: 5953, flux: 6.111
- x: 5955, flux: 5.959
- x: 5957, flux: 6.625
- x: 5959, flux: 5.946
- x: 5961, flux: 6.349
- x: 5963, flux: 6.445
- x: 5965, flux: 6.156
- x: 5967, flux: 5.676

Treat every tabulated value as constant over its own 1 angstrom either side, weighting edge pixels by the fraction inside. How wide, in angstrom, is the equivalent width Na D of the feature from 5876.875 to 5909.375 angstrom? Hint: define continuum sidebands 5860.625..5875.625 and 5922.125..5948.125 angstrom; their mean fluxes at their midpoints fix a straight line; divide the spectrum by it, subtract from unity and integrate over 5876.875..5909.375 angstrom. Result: 1.2 angstrom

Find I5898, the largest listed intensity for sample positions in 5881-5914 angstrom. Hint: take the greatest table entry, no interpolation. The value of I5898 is 6.565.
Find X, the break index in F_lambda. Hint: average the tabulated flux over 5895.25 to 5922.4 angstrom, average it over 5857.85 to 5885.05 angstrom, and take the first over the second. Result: 0.96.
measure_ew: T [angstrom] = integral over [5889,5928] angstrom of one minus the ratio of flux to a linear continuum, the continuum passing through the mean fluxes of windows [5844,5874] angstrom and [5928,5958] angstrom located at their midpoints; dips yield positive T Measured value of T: 0.7 angstrom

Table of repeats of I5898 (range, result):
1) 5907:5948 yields 6.868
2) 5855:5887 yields 7.876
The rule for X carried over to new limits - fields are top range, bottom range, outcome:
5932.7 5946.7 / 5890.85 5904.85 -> 1.03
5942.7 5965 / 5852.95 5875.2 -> 0.97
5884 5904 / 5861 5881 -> 0.89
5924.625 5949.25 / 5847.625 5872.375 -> 0.97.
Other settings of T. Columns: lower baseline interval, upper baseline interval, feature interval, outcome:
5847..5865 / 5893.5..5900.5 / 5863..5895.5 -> -1.26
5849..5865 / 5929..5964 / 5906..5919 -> -0.24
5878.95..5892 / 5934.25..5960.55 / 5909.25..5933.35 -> -0.34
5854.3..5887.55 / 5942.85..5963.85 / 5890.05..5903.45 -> 0.95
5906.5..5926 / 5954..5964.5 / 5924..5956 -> 0.51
